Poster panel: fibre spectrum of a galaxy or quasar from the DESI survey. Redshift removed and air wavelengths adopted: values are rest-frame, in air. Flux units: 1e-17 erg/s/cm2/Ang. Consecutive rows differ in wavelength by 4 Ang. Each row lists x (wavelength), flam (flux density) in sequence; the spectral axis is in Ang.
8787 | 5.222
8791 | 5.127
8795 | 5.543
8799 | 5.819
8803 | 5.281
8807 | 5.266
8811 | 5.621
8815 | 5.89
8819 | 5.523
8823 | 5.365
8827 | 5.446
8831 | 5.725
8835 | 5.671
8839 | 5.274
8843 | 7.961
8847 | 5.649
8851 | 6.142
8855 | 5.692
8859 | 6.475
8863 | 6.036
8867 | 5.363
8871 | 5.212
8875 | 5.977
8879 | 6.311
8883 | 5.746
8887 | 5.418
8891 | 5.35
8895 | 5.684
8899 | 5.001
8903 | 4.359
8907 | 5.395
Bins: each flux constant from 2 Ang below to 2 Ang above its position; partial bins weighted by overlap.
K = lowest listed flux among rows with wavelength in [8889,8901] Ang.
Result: 5.001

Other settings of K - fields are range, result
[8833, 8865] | 5.274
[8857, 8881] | 5.212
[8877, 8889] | 5.418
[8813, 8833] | 5.365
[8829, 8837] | 5.671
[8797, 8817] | 5.266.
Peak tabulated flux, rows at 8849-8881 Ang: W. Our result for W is 6.475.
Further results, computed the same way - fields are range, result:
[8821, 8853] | 7.961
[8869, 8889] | 6.311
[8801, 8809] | 5.281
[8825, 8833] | 5.725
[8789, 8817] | 5.89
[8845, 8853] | 6.142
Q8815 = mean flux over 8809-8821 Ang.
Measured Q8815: 5.68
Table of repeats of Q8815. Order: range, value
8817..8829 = 5.44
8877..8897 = 5.7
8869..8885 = 5.81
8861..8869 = 5.7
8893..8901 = 5.34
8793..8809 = 5.48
